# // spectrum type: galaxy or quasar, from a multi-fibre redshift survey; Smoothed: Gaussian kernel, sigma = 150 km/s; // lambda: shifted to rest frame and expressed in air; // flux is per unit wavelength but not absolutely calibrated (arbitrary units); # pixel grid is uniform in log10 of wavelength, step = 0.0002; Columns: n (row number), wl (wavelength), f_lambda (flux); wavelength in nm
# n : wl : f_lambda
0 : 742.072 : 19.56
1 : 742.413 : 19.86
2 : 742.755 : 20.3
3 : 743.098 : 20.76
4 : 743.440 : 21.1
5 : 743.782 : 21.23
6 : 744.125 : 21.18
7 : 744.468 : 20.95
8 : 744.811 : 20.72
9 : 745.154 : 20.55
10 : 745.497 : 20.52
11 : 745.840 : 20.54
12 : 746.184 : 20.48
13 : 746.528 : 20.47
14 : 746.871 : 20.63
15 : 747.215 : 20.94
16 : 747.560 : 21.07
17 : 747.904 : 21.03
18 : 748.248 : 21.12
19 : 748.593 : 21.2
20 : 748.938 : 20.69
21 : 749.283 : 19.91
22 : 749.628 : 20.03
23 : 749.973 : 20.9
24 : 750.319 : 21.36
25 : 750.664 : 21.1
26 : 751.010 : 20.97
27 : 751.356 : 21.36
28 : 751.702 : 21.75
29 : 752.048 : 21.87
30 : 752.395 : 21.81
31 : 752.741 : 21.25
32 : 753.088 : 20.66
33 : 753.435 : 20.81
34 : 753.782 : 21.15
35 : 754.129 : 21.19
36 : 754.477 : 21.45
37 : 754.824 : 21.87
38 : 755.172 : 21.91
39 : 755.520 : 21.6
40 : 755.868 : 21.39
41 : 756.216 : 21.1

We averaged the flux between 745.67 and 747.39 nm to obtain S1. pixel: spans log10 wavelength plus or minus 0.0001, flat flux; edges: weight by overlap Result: 20.6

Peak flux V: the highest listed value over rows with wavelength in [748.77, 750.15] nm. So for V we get 20.9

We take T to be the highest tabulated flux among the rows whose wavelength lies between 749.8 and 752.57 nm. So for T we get 21.87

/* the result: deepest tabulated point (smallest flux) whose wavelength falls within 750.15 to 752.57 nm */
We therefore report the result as 20.97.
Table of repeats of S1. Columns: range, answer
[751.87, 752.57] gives 21.8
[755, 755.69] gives 21.8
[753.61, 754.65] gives 21.3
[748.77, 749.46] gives 20.3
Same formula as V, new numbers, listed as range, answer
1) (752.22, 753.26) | 21.81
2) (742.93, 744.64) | 21.23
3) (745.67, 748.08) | 21.07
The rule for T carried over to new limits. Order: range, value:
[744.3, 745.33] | 20.95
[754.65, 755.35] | 21.91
